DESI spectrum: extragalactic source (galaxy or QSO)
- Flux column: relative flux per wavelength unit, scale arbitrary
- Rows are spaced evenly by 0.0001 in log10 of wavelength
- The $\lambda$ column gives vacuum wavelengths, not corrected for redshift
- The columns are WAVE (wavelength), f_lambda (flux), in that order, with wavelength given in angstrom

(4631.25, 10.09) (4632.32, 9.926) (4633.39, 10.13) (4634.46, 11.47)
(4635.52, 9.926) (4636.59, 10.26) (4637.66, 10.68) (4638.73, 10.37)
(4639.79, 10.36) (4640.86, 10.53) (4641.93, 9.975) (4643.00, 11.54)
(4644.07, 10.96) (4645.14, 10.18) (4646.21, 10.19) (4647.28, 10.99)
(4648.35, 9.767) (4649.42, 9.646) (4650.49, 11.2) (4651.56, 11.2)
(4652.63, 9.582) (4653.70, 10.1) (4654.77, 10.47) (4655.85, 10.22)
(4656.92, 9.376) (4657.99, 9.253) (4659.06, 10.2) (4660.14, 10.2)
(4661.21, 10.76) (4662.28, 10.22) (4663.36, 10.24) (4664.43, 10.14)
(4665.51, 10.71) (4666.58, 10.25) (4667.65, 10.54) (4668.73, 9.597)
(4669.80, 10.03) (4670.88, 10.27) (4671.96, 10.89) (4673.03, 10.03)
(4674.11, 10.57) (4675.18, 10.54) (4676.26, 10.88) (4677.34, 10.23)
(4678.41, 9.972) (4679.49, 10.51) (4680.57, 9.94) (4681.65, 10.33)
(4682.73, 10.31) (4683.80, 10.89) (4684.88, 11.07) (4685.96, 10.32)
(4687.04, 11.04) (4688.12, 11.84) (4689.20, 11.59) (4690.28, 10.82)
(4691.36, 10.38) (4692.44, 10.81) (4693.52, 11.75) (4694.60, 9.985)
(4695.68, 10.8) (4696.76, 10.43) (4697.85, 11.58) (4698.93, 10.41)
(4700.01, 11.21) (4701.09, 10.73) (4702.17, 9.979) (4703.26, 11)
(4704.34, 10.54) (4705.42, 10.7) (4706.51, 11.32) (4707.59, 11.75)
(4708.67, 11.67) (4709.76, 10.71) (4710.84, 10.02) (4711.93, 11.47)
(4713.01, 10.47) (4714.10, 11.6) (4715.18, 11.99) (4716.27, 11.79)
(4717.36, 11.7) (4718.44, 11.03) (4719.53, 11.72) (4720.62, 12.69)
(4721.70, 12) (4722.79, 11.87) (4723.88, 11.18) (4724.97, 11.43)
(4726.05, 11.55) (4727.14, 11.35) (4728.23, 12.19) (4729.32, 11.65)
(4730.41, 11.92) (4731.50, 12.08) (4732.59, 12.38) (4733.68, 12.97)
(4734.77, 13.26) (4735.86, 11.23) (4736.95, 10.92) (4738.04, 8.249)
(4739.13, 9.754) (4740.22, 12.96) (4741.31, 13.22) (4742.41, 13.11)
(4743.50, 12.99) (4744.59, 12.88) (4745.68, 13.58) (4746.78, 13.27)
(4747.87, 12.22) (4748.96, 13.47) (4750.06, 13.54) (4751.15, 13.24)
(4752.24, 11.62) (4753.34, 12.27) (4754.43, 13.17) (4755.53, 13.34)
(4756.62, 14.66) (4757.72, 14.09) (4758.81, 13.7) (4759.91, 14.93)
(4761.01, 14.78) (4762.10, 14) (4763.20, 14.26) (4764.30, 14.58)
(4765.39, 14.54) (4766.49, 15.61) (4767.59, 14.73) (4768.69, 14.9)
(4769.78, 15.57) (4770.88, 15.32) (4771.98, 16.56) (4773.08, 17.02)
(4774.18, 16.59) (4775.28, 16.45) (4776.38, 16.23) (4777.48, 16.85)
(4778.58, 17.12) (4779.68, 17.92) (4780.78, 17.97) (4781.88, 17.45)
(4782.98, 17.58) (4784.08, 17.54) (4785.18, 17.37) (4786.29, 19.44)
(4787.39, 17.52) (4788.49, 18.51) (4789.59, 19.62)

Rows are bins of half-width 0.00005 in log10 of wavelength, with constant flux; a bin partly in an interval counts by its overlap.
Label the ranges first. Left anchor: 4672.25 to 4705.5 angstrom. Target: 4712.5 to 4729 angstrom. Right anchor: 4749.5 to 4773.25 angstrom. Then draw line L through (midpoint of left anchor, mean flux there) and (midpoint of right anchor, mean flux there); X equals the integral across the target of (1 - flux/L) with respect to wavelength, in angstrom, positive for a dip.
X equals 0.9 angstrom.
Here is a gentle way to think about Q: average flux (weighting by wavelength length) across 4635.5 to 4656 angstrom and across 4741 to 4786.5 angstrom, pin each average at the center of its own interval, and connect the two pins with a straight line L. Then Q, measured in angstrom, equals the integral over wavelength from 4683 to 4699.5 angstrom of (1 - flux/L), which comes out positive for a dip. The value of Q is 1.7 angstrom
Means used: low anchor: 10.4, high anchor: 15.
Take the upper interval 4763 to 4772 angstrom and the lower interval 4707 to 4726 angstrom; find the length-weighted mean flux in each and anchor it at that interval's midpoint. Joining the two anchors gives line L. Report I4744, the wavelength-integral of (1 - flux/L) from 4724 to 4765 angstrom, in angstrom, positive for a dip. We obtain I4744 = 2.3 angstrom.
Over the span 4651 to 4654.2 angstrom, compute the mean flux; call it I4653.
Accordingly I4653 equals 10.3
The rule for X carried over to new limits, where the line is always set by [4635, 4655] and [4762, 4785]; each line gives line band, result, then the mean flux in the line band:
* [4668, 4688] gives 2.45 angstrom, 10.4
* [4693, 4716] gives 3.73 angstrom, 11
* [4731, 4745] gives 2.50 angstrom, 12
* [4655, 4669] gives 1.29 angstrom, 10.1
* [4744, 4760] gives 2.05 angstrom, 13.3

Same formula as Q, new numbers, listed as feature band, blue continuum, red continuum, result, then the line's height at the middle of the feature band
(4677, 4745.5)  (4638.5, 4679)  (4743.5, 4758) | 3.71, 11.9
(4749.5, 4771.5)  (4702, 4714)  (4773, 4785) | 1.99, 15.5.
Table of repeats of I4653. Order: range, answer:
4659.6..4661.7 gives 10.5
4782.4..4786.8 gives 18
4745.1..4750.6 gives 13.2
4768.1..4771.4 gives 15.3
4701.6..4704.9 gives 10.5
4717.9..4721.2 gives 11.8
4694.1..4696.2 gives 10.4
